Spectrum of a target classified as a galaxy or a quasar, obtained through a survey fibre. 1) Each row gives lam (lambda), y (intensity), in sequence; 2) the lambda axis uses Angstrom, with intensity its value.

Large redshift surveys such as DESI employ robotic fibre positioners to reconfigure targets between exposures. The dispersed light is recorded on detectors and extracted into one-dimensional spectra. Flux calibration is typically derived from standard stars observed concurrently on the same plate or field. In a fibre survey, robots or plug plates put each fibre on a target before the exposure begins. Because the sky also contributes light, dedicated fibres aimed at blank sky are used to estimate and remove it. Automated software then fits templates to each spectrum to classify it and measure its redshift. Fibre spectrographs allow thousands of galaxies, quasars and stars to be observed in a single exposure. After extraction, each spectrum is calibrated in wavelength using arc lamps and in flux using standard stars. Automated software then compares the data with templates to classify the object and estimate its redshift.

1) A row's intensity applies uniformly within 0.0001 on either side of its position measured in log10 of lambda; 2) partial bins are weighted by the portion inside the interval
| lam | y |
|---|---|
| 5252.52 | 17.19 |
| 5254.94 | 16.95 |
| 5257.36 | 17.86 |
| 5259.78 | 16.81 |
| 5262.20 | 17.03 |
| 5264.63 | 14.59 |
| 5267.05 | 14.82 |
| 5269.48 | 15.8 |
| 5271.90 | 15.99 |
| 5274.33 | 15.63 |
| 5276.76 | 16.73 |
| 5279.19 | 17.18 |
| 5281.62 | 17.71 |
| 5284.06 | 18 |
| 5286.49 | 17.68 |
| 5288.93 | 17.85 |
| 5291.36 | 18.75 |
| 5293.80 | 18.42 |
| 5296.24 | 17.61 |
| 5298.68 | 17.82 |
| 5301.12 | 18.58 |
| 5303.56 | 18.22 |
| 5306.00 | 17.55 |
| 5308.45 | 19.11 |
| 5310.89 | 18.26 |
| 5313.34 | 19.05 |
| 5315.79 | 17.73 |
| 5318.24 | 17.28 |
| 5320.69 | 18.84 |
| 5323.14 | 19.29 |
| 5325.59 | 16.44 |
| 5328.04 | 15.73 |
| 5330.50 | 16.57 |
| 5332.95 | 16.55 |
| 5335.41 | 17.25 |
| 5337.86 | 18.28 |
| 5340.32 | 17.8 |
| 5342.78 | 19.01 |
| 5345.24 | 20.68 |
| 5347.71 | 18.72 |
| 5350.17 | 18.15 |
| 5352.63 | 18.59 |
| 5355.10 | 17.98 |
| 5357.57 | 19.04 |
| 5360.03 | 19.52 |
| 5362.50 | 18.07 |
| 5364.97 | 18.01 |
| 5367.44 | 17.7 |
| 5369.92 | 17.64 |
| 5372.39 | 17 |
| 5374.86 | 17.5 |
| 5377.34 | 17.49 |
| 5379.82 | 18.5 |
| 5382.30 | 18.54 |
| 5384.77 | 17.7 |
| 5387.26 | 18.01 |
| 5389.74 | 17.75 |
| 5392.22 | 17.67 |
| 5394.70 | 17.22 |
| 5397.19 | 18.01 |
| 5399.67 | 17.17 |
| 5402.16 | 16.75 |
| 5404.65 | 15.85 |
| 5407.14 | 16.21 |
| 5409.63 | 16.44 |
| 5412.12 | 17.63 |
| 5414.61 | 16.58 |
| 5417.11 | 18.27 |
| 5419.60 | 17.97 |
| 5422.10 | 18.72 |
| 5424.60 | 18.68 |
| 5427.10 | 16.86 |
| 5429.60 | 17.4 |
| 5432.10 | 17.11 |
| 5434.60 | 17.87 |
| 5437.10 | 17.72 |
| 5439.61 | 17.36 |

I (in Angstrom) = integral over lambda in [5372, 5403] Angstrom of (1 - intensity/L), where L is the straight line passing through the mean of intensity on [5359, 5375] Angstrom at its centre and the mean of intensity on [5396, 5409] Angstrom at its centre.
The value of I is -0.7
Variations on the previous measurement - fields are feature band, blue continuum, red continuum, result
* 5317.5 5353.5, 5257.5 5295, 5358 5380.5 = -0.8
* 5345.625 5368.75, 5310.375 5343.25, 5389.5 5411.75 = -1.5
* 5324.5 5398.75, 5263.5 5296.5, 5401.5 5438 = -3.2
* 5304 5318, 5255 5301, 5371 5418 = -0.9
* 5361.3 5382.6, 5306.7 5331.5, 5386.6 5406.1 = -0.4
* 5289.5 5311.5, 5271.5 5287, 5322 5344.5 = -1.3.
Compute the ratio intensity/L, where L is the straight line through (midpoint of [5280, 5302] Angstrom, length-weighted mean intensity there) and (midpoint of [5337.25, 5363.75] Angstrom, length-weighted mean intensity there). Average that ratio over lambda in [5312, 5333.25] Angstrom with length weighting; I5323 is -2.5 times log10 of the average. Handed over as 0.05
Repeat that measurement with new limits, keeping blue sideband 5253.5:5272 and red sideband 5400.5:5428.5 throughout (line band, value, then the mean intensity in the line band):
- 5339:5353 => -0.123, 18.8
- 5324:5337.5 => 0.000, 16.7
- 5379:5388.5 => -0.068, 18.2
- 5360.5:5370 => -0.066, 18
